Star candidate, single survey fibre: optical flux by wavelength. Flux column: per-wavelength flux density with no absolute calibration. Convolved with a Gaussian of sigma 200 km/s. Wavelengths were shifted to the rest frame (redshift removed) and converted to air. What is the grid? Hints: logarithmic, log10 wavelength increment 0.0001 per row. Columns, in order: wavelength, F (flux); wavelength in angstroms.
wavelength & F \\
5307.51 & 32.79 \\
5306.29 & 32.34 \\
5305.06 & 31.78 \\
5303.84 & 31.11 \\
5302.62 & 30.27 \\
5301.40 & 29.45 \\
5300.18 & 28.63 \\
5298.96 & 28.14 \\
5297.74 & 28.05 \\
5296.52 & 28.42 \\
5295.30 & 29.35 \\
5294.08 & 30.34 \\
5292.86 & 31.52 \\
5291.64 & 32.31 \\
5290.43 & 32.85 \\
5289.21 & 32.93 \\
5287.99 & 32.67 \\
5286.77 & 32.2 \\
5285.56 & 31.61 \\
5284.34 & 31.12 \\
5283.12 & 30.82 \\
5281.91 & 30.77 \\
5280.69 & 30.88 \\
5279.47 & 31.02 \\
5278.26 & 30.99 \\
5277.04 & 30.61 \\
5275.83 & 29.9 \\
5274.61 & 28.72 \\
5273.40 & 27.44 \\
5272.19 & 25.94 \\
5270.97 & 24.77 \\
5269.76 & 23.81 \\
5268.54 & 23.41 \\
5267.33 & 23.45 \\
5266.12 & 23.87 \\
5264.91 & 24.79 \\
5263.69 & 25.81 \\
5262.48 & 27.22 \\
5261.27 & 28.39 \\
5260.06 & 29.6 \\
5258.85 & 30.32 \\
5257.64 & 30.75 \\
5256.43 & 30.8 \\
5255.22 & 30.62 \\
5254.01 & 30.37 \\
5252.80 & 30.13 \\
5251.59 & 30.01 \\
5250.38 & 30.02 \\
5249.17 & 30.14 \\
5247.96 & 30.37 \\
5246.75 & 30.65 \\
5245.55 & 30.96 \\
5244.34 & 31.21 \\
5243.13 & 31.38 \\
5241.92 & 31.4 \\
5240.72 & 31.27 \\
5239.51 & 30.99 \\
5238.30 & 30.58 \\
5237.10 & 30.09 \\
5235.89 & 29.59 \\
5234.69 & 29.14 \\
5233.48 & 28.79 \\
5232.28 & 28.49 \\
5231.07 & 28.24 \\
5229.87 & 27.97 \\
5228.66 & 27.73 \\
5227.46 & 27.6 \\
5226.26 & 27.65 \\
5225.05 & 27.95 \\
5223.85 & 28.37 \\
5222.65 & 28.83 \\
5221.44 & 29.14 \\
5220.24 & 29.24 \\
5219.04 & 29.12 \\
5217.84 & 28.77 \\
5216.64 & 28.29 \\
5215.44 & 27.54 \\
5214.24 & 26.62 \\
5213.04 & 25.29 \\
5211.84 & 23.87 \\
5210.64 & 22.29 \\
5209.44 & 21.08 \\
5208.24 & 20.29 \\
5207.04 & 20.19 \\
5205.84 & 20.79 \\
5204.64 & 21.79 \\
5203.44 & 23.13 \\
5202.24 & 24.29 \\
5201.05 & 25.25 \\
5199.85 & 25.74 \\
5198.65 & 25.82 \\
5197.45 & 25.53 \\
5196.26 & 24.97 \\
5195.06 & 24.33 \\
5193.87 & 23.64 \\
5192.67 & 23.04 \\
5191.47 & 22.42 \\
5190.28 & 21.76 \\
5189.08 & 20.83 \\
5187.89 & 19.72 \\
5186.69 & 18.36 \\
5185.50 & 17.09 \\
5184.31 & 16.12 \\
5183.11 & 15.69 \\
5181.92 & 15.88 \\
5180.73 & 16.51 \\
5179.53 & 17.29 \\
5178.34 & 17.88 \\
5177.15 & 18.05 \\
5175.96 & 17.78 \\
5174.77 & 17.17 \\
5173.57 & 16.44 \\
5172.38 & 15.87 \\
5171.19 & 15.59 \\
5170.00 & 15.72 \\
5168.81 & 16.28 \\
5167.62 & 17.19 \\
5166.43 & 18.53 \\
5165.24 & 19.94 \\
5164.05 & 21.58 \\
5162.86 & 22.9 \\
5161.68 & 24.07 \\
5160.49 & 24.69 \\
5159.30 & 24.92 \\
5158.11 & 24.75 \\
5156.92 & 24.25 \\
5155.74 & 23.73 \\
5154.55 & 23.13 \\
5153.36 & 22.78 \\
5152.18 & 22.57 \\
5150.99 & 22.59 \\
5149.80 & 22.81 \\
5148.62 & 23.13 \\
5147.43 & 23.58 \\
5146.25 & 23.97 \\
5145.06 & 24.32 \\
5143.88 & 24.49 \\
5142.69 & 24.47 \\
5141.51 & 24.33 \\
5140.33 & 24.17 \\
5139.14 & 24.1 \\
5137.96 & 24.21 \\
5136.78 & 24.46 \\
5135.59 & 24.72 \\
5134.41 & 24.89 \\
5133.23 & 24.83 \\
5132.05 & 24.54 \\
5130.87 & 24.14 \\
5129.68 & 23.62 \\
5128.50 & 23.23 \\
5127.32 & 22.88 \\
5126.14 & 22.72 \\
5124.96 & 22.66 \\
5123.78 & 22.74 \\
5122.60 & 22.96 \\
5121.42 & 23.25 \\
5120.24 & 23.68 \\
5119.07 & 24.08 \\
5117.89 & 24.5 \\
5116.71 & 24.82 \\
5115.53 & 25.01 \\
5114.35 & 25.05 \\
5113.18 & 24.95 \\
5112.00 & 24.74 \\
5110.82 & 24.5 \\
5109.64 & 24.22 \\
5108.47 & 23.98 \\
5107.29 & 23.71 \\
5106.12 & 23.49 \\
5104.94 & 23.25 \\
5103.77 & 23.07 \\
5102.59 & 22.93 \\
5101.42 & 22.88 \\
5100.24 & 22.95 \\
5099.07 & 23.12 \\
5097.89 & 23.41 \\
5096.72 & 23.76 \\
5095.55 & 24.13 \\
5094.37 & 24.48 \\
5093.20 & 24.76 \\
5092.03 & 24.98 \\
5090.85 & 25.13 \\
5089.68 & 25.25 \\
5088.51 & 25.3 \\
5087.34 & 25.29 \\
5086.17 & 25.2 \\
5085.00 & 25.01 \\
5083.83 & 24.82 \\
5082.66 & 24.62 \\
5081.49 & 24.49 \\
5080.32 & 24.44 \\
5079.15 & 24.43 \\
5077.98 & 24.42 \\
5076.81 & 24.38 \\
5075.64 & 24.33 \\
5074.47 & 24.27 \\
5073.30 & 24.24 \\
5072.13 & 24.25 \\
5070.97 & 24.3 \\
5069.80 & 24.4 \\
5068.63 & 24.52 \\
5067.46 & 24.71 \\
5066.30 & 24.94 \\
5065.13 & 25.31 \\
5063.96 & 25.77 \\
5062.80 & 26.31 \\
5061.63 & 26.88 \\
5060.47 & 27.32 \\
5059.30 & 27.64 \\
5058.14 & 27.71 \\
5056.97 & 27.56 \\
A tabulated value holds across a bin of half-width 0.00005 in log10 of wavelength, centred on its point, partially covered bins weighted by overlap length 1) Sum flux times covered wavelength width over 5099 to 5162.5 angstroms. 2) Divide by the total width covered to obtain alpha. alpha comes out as 23.9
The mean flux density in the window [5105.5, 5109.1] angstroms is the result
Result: 23.8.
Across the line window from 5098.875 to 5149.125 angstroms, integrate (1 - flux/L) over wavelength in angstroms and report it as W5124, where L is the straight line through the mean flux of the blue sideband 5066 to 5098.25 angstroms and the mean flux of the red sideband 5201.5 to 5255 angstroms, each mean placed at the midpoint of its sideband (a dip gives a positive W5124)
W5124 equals 3.16 angstroms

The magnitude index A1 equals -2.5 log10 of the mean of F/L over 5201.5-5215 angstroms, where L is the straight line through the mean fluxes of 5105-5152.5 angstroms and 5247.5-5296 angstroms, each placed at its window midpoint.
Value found 0.18 mag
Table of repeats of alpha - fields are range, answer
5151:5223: 21.9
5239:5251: 30.8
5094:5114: 23.7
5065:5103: 24.4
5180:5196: 19.7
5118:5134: 23.5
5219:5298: 29.3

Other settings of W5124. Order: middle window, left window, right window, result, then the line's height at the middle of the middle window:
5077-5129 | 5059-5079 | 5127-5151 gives 1.1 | 24.6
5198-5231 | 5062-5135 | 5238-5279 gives 2.2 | 27.6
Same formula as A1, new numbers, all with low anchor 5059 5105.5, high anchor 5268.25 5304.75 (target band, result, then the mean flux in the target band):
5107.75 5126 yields 0.06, 24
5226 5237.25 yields 0.00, 28.5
